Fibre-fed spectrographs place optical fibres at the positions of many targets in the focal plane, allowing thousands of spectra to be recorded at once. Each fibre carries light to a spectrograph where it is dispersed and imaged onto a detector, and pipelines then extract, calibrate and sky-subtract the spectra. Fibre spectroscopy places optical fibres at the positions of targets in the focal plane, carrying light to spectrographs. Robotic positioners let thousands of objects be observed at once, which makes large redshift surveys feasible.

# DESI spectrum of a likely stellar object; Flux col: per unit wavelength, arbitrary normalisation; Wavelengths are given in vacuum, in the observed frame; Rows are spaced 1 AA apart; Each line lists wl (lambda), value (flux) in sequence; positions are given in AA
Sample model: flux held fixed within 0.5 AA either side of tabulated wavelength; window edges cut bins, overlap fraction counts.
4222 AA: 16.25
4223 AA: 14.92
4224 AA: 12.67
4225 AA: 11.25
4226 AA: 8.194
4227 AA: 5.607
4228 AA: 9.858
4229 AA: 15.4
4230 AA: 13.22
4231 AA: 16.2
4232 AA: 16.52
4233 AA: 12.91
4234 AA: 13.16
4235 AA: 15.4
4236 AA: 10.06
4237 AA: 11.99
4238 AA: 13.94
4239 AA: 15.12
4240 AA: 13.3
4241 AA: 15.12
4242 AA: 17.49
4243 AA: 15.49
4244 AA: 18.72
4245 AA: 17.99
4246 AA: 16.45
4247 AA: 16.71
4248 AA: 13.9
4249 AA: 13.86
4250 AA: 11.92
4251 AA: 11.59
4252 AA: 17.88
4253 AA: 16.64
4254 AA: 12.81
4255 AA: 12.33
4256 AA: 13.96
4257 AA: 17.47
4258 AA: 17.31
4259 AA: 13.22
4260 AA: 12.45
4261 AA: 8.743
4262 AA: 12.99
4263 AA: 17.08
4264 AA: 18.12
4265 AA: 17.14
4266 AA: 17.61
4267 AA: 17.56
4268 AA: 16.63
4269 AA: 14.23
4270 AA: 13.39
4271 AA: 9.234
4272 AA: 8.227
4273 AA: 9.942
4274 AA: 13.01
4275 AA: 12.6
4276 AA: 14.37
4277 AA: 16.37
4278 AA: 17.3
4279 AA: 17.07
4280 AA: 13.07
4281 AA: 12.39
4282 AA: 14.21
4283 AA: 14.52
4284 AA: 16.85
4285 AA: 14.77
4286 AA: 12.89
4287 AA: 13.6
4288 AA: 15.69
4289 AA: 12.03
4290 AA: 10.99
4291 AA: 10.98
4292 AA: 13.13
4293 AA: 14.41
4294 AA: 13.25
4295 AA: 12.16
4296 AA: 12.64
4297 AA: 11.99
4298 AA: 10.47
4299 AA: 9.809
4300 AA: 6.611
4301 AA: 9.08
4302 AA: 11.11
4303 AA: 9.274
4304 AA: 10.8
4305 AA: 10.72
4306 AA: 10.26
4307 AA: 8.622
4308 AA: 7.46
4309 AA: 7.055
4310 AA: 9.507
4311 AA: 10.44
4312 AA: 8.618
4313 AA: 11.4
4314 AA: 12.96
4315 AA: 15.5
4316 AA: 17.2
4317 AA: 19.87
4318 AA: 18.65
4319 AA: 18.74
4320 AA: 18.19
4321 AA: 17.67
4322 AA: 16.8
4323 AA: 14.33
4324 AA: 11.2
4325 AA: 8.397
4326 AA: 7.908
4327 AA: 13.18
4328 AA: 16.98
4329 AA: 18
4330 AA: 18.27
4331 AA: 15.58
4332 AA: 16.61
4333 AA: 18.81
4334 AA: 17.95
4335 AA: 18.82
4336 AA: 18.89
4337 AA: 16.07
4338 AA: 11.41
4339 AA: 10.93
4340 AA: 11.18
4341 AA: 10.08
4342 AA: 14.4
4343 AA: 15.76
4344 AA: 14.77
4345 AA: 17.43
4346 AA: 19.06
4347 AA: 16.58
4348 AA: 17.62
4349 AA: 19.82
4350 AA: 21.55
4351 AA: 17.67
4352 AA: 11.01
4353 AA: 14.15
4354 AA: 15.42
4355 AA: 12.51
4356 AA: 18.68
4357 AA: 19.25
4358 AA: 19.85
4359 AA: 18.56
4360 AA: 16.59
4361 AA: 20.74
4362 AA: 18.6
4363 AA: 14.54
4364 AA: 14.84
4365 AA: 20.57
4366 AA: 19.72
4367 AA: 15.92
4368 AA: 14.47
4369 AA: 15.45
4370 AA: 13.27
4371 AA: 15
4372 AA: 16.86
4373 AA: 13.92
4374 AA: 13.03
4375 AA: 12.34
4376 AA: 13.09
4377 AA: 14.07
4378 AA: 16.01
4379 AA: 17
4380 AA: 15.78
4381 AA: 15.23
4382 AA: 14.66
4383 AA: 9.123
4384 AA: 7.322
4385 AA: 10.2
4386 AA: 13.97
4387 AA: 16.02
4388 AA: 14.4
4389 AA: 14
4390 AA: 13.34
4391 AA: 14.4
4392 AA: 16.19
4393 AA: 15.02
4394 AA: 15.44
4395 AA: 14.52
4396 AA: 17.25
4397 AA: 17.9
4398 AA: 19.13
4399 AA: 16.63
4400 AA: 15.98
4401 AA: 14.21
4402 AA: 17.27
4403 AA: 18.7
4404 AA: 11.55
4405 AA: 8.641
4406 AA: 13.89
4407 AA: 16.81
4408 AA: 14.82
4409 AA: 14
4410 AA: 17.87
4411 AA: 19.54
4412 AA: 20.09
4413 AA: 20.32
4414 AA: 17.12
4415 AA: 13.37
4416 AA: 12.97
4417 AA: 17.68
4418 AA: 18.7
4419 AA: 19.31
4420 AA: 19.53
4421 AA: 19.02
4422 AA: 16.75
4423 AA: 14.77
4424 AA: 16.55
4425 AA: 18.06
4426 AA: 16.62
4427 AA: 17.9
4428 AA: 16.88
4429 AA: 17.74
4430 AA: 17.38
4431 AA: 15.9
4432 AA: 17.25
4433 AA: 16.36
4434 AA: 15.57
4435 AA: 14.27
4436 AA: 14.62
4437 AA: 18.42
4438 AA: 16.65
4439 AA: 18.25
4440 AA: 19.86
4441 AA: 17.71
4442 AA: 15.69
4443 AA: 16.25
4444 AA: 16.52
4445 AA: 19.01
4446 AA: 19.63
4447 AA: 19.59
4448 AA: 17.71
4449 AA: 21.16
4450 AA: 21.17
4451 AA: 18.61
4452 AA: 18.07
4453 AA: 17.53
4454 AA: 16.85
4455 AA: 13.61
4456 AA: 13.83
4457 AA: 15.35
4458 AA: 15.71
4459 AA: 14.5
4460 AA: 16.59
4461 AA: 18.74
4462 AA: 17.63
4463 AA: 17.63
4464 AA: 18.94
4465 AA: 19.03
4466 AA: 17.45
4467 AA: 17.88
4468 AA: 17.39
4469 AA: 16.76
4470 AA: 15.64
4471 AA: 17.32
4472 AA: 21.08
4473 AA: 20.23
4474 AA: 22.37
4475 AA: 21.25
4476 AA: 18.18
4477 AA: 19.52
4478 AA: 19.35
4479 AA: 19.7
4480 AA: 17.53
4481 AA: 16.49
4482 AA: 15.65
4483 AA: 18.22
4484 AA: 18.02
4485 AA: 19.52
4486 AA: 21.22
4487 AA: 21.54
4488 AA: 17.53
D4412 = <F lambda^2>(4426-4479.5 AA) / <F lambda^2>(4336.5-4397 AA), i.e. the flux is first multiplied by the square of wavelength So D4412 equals 1.20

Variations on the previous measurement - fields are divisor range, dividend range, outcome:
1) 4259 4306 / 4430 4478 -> 1.47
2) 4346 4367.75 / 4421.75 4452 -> 1.04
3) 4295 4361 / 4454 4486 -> 1.33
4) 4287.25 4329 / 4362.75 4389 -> 1.20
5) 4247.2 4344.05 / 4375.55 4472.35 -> 1.28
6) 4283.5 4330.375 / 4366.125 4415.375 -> 1.23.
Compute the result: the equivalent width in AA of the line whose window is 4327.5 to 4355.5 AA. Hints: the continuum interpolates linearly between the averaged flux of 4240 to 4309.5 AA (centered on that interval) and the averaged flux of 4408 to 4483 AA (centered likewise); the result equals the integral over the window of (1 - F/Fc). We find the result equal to -1.8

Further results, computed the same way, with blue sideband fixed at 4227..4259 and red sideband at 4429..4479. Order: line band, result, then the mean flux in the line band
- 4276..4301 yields 3.3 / 13.2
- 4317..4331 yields 0.3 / 15.4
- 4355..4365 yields -1.0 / 17.8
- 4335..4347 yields 0.9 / 14.8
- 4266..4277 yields 1.2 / 13.3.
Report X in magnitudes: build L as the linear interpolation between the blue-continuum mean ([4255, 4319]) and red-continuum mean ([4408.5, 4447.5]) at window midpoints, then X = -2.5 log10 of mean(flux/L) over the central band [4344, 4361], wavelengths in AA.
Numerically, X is -0.151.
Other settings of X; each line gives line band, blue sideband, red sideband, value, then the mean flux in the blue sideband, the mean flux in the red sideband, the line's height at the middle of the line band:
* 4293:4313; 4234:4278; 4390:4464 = 0.43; 14.4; 16.8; 15.1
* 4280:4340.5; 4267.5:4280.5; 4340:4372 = 0.12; 13.5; 16.5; 14.8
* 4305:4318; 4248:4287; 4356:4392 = 0.24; 14.2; 15.3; 14.7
